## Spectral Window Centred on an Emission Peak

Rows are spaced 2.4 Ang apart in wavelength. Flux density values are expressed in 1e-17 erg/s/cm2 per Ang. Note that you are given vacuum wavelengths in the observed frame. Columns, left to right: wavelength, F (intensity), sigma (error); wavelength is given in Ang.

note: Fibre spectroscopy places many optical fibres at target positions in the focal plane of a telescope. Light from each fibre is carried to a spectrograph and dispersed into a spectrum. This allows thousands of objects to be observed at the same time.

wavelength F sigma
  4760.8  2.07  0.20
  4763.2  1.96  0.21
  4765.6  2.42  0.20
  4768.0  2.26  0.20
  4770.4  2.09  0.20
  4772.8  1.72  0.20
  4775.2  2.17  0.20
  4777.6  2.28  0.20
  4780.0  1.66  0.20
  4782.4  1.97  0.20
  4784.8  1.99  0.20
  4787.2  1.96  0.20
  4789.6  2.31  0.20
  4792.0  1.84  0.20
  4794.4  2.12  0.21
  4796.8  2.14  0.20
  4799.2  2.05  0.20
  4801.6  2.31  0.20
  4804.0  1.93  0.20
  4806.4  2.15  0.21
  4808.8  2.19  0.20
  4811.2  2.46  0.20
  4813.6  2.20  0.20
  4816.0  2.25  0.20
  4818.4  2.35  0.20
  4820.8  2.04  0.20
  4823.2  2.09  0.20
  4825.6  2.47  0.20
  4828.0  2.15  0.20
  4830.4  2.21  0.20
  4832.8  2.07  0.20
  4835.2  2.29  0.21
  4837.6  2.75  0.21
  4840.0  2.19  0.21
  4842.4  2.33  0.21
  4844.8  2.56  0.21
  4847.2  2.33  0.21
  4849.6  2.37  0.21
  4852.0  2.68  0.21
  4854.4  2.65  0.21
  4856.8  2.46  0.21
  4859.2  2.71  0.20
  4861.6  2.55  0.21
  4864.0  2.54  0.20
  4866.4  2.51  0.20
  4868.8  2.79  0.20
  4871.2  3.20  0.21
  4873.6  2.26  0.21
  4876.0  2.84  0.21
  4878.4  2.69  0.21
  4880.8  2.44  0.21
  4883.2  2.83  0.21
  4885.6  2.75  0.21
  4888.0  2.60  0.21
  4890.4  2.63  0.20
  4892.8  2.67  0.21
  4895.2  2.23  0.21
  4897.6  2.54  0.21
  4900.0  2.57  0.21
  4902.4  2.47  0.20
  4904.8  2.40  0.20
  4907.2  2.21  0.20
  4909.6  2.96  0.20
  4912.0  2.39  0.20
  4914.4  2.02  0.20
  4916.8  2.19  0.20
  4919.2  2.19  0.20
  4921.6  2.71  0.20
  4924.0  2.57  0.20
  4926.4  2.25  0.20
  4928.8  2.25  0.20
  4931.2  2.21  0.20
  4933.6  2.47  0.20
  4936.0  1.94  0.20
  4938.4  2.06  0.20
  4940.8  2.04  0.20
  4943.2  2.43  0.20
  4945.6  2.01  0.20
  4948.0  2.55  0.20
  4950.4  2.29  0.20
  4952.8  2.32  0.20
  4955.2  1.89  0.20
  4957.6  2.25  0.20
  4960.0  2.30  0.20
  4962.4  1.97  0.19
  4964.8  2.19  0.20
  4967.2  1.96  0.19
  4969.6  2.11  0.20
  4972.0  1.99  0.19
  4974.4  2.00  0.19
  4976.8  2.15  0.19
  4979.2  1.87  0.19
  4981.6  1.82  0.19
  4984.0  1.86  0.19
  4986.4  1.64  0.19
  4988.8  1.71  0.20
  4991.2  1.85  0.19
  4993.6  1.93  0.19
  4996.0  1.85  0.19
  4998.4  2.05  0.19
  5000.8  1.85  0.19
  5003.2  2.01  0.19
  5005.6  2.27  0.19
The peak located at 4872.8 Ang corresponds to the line Mg II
